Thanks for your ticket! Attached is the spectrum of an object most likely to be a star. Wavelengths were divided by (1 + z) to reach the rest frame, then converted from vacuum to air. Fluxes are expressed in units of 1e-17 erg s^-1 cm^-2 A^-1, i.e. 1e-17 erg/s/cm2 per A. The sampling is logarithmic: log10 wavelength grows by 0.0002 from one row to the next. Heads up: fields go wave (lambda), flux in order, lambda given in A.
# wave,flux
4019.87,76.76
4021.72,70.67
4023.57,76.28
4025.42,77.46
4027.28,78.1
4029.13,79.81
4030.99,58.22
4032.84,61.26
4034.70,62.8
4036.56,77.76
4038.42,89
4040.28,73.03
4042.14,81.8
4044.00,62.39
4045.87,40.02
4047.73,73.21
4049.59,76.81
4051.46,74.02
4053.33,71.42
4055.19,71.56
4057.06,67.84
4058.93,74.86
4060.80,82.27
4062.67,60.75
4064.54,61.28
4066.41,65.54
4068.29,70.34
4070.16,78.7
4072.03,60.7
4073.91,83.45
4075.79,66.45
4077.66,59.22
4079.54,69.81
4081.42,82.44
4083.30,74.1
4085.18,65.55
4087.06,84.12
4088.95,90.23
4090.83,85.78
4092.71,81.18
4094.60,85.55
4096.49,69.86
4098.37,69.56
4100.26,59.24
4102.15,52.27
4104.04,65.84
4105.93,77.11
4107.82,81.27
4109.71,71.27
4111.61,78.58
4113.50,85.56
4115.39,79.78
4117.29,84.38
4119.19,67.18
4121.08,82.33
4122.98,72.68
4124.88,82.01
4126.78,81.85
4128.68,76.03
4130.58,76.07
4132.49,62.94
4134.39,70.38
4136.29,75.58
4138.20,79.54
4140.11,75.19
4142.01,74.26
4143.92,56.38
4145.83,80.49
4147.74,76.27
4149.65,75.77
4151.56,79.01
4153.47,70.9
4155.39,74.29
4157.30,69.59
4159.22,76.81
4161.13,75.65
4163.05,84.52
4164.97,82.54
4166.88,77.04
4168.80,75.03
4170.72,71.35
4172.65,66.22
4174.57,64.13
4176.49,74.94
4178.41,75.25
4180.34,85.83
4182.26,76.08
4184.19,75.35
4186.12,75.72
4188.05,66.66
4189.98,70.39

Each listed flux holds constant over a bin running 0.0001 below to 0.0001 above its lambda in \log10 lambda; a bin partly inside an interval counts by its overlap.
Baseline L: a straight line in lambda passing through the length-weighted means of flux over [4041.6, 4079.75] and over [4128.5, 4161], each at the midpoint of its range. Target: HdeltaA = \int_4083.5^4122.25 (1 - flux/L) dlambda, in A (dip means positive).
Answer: -2.5 A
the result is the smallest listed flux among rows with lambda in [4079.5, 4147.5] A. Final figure 52.27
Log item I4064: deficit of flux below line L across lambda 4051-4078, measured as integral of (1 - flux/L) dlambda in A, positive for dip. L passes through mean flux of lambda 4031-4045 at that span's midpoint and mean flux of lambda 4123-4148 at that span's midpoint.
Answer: 0.8 A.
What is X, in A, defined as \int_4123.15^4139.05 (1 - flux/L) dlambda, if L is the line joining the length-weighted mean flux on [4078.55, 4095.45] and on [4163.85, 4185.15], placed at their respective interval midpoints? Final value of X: 0.4 A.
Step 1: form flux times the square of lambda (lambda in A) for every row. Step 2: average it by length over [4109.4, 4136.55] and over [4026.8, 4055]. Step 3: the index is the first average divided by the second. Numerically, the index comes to 1.13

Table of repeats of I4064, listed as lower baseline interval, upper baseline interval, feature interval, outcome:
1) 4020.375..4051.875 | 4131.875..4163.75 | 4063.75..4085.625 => 0.7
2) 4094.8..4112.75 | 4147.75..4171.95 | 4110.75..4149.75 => -1.6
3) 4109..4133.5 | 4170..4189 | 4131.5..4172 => 0.3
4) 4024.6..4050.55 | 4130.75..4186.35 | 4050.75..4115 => -0.7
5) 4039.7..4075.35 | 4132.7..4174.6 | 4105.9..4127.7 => -1.9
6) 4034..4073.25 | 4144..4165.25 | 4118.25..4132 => -0.4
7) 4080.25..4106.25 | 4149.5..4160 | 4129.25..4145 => 0.6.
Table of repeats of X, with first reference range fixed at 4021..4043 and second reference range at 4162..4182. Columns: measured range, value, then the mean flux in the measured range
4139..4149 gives 0.3 A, 72.7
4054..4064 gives 0.4 A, 71.1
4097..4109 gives 1.1 A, 67.7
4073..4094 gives -0.6 A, 76.7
